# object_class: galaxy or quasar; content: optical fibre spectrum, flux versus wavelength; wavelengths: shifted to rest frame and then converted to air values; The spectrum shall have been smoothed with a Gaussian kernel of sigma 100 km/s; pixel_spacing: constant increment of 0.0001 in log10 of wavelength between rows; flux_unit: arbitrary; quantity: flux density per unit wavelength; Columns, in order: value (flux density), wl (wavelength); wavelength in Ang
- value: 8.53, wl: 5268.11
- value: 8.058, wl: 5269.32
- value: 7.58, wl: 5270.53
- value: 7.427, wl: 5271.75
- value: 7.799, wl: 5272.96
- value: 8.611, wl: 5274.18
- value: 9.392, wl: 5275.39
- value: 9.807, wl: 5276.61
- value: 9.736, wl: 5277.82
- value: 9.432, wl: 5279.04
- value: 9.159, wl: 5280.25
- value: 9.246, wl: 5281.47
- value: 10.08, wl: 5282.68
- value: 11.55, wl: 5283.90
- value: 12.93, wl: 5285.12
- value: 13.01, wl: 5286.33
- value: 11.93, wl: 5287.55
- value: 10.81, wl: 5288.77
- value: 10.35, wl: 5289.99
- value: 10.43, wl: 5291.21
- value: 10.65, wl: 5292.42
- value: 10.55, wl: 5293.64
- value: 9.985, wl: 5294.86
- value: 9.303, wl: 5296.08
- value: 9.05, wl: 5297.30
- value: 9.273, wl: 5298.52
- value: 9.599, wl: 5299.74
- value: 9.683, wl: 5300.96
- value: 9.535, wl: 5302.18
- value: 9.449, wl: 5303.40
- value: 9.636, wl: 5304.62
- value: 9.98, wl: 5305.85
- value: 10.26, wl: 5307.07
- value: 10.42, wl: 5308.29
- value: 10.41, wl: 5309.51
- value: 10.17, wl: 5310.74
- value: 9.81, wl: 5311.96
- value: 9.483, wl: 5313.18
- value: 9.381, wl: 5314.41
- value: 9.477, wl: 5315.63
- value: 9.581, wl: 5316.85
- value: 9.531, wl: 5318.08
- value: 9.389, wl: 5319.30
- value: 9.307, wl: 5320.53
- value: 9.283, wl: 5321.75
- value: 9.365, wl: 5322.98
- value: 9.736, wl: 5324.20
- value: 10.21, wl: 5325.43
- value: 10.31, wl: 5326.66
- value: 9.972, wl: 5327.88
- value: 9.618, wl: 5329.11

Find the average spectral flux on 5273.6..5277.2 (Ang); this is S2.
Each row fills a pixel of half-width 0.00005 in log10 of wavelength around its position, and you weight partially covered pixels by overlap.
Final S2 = 9.27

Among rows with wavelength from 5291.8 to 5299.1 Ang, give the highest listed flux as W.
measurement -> 10.65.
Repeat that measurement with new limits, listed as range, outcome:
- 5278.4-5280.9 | 9.432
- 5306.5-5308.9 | 10.42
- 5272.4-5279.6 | 9.807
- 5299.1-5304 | 9.683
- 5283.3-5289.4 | 13.01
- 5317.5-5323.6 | 9.531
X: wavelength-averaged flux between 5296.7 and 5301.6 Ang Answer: 9.41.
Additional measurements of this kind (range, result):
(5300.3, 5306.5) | 9.66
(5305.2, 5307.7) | 10.1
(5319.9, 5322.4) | 9.28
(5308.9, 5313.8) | 9.96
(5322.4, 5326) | 9.77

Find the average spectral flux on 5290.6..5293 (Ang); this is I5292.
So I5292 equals 10.6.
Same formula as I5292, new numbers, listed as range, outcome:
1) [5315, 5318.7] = 9.55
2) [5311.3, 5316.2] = 9.55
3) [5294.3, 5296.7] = 9.63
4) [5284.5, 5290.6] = 11.8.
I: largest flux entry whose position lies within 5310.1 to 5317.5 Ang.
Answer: 10.17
